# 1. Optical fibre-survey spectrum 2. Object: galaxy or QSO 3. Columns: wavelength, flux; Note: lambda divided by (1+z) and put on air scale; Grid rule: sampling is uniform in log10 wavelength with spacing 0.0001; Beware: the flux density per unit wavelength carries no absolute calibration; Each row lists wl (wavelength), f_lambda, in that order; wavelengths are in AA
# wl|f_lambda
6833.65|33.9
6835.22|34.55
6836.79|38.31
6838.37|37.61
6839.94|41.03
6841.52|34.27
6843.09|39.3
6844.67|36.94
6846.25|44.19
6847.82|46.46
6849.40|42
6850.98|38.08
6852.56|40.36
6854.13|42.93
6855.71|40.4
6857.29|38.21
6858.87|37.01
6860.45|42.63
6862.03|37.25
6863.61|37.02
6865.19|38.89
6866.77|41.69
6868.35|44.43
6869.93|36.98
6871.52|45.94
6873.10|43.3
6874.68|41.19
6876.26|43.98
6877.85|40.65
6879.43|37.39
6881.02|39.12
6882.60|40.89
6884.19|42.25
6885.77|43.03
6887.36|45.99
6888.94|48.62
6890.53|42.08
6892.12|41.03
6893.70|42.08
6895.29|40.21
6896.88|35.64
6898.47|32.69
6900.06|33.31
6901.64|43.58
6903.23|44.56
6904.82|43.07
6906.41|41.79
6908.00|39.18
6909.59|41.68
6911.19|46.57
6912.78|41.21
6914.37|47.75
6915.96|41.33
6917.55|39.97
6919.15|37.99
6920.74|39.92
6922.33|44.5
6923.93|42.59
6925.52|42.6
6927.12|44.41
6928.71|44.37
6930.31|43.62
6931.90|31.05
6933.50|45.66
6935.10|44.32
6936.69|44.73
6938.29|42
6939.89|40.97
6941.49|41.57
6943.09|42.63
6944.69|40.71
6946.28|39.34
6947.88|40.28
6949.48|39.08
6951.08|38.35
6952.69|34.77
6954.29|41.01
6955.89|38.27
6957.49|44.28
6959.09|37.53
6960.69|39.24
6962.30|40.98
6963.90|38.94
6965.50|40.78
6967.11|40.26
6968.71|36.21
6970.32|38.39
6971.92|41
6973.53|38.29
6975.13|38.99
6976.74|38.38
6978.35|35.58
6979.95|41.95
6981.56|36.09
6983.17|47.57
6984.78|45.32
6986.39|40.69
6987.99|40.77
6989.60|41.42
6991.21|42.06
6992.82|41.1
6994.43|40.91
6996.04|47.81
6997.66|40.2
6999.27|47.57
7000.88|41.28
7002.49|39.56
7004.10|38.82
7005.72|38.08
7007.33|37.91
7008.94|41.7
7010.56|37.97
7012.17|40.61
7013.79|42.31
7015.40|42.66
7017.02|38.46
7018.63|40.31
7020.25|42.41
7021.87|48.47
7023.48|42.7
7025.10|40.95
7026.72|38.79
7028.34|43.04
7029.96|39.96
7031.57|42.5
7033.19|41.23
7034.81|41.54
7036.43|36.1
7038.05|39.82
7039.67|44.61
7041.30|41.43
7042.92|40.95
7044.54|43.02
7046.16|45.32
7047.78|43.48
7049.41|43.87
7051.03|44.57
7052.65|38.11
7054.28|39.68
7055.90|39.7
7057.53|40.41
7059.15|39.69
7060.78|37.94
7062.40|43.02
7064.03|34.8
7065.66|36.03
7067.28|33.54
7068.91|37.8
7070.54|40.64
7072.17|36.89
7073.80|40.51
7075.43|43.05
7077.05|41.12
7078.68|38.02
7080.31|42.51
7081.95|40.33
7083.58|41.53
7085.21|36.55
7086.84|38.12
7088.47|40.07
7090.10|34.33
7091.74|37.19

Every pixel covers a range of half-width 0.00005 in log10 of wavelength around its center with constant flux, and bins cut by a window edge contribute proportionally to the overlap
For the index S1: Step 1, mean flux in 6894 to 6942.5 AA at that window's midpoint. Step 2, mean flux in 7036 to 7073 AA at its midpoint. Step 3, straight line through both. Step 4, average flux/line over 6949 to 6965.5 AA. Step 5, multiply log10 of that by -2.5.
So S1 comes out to 0.05 mag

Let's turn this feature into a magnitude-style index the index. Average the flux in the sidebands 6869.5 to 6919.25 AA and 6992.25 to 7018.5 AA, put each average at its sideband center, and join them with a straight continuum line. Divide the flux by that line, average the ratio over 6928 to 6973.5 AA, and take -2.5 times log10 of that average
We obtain 0.02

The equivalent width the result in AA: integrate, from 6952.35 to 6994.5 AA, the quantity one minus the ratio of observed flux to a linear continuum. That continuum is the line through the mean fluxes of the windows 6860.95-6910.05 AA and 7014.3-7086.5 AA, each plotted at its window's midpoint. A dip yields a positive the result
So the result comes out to 0.7 AA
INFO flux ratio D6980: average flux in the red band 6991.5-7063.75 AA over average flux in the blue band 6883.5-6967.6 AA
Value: 1.00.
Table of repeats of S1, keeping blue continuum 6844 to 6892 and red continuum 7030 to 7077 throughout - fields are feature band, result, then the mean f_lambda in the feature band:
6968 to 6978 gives 0.065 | 38.4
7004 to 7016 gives 0.015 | 40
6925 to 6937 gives -0.039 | 42.5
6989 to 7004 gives -0.042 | 42.3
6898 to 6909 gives 0.030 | 40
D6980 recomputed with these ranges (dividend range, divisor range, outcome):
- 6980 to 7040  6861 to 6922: 1.01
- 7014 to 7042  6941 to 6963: 1.04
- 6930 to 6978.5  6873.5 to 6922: 0.97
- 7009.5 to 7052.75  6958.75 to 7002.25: 1.02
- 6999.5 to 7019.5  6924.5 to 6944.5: 0.95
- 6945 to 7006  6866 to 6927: 0.97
